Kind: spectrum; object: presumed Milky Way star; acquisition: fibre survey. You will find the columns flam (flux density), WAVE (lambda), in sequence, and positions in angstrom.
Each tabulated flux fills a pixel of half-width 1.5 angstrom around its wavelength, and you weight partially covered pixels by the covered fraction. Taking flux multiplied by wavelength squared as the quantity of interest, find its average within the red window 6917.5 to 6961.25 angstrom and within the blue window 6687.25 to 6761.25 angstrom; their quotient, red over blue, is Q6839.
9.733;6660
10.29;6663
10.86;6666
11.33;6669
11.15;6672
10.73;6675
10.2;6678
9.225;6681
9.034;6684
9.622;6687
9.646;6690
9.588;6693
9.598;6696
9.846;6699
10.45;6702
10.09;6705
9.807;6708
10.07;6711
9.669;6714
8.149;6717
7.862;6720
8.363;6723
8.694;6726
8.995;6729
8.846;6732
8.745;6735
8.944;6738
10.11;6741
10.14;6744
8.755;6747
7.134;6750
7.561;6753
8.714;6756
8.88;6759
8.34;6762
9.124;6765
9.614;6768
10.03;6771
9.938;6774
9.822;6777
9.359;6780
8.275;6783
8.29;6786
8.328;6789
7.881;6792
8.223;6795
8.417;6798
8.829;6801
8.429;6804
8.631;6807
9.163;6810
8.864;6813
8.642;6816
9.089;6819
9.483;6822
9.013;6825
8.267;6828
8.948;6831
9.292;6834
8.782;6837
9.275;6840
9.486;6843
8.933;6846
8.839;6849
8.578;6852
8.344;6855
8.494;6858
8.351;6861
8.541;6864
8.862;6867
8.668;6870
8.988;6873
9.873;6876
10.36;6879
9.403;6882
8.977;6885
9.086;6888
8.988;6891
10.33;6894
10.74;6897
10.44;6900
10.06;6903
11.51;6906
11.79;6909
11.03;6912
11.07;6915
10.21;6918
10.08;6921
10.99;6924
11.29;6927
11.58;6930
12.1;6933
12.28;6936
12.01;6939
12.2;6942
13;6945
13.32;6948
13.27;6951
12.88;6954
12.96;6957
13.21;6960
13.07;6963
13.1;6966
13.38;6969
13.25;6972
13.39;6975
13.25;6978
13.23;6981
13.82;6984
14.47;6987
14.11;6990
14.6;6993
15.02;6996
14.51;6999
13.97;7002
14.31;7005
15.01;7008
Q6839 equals 1.42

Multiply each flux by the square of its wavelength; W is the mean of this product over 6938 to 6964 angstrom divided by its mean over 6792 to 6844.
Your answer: 1.52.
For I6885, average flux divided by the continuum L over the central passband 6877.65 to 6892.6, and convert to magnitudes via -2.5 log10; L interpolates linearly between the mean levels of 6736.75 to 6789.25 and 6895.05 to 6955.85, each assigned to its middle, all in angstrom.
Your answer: 0.17 mag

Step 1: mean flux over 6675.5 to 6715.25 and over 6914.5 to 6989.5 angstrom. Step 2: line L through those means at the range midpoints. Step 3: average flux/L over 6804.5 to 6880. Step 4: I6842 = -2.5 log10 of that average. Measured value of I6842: 0.26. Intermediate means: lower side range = 9.78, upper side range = 12.6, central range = 8.93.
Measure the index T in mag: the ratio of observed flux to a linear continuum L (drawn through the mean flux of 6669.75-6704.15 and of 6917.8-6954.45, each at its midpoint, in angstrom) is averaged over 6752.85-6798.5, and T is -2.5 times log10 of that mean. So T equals 0.20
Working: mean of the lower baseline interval 9.95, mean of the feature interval 8.84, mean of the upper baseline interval 12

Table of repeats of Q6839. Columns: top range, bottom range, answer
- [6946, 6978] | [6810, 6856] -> 1.53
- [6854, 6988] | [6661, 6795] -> 1.28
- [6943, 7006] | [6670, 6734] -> 1.55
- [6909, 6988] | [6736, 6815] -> 1.48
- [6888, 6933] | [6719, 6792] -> 1.27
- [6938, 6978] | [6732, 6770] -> 1.56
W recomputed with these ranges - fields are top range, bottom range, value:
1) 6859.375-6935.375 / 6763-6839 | 1.17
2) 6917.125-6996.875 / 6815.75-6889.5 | 1.47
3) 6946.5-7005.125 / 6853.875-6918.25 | 1.44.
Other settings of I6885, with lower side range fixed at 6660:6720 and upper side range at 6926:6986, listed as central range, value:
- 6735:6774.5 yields 0.18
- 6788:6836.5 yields 0.28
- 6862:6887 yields 0.29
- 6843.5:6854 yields 0.30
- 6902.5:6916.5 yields 0.11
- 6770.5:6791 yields 0.20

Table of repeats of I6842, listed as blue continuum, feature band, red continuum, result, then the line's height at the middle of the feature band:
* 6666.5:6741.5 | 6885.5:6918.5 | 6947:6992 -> 0.189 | 12.4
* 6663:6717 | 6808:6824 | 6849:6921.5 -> 0.088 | 9.79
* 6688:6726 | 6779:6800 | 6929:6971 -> 0.248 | 10.5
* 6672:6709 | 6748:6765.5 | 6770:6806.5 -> 0.110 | 9.14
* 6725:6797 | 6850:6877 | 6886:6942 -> 0.172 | 10.2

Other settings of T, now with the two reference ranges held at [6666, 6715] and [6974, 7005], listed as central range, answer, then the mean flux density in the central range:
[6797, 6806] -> 0.322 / 8.57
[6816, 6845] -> 0.299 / 9.05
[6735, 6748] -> 0.139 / 9.43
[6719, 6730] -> 0.231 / 8.48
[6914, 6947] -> 0.150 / 11.6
